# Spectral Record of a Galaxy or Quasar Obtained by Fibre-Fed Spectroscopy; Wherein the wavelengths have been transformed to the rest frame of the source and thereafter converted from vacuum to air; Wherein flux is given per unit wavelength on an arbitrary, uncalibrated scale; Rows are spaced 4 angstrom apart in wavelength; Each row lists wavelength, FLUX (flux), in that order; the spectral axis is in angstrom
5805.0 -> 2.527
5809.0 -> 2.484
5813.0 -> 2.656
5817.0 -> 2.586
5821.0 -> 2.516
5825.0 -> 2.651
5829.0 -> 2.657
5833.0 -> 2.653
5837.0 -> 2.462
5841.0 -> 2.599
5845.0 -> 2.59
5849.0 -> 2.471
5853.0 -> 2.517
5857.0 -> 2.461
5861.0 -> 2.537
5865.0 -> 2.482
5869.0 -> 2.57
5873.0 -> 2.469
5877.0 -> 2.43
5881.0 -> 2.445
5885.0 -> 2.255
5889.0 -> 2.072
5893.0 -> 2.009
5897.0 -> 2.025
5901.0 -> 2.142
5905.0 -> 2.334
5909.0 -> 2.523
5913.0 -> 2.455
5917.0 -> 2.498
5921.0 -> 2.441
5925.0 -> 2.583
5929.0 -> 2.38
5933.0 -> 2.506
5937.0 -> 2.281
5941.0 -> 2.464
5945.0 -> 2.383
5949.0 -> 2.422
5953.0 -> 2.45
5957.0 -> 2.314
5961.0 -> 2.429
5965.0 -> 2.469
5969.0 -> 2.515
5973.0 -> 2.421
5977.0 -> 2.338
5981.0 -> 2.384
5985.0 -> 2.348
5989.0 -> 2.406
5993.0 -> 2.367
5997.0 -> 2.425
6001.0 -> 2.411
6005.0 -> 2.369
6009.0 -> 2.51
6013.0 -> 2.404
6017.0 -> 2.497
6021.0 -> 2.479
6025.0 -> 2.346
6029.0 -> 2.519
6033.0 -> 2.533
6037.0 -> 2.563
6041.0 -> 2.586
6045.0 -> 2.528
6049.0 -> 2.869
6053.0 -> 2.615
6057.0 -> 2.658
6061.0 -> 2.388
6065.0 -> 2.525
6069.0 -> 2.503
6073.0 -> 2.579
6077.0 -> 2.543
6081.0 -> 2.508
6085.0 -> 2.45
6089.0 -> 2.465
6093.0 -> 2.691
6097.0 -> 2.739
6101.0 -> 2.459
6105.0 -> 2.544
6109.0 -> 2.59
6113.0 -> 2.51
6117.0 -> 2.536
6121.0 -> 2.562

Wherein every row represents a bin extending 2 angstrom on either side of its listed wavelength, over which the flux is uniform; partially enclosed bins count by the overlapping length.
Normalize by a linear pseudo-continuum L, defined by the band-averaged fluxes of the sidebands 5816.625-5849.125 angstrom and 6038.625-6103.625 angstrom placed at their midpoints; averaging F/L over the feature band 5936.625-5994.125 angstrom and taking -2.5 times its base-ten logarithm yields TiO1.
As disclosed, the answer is 0.075 mag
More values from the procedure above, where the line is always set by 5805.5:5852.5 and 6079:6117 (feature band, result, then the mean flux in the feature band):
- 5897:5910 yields 0.13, 2.27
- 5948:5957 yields 0.07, 2.41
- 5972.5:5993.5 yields 0.08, 2.37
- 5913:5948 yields 0.05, 2.44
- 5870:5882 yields 0.05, 2.46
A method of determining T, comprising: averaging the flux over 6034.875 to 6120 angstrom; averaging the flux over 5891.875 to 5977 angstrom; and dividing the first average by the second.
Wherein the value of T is 1.1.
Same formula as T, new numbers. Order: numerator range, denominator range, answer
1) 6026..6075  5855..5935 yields 1.08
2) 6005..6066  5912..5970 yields 1.04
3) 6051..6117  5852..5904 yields 1.09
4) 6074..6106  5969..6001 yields 1.07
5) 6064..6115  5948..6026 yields 1.05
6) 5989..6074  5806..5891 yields 1.00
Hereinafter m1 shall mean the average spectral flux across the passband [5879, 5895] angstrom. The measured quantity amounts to 2.2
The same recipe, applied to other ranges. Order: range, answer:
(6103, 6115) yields 2.55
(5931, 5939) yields 2.39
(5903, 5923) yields 2.45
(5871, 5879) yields 2.45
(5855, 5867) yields 2.49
